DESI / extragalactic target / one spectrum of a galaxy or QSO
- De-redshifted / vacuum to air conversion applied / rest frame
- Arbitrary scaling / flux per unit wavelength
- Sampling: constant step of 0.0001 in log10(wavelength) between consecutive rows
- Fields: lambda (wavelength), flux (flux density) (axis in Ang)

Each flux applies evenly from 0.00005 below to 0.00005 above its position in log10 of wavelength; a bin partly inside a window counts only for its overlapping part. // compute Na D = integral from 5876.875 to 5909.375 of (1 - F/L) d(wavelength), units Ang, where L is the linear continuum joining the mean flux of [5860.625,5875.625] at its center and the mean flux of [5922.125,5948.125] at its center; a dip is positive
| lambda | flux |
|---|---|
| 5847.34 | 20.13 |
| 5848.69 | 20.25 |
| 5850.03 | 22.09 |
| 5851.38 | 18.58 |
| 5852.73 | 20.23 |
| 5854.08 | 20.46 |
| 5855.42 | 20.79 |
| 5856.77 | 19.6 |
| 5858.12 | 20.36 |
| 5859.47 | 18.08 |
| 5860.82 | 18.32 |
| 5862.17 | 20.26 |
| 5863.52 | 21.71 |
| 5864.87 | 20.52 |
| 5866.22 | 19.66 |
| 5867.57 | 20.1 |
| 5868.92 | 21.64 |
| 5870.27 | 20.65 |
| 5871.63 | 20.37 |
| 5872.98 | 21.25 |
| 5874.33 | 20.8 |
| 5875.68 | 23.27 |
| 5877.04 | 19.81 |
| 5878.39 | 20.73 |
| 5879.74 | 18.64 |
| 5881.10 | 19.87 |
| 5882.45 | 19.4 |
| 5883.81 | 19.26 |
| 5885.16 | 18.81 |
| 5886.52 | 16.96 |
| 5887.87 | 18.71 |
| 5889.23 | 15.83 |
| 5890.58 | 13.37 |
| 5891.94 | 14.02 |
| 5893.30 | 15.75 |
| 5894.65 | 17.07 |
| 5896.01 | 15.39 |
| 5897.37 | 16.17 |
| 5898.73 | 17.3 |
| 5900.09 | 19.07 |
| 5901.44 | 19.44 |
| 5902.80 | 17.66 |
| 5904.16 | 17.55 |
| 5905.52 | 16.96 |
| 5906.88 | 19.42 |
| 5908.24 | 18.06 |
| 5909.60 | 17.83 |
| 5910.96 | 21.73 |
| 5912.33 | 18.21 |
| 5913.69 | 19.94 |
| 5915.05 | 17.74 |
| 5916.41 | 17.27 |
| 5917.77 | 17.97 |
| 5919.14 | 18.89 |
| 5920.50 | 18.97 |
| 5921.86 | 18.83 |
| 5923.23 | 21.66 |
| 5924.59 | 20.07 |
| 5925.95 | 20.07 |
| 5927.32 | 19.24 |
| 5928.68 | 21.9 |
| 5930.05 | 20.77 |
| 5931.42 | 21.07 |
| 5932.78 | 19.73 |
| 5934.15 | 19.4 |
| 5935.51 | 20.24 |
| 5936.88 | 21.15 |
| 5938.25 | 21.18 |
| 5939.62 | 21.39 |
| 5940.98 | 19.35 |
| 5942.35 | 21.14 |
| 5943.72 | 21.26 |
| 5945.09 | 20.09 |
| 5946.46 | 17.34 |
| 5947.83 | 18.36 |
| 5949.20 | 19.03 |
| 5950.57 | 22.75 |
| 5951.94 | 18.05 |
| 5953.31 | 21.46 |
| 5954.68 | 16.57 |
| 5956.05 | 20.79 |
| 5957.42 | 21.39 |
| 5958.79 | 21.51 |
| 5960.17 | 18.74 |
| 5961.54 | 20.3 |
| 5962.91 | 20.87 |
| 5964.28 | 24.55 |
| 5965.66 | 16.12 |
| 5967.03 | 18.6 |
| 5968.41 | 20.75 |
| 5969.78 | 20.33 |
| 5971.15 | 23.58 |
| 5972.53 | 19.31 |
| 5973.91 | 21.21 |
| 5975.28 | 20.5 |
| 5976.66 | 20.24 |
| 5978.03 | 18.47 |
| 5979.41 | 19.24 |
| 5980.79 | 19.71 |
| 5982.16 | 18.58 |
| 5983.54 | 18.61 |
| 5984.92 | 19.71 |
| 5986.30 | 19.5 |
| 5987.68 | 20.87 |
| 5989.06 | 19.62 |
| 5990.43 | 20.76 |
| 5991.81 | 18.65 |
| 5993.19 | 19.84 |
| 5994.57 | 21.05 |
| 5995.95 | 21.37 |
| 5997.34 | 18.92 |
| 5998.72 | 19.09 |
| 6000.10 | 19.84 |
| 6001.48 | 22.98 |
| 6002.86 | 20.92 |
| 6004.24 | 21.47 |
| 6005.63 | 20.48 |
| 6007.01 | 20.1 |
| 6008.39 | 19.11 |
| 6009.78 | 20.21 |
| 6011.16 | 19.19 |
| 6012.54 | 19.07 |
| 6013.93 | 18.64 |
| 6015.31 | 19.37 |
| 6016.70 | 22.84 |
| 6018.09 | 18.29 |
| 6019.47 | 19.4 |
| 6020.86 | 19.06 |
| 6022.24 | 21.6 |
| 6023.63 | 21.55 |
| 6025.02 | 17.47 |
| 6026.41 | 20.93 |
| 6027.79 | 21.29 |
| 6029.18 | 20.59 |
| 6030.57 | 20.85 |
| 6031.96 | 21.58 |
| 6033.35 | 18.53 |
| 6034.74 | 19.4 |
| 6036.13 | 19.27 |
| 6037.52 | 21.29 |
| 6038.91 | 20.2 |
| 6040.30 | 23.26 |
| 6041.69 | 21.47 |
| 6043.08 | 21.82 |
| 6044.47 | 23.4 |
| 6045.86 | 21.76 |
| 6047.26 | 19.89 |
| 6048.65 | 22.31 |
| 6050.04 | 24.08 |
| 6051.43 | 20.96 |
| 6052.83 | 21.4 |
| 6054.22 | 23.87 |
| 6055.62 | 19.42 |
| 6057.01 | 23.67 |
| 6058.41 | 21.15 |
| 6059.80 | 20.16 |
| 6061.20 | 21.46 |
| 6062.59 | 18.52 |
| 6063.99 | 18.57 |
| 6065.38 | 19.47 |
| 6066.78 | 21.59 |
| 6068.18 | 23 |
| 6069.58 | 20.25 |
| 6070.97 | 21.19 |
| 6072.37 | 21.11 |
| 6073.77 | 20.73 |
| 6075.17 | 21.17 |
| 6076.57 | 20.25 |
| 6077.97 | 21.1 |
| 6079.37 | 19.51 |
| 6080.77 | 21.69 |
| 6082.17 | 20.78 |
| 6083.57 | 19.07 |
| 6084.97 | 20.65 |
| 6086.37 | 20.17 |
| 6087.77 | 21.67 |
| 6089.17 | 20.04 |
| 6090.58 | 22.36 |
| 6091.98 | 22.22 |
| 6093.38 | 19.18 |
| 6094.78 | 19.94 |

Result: 4.5 Ang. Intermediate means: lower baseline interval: 20.7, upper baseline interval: 20.3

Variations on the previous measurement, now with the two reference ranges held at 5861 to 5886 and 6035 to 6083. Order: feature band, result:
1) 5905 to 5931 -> 1.57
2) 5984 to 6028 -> 1.74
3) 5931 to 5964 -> 0.74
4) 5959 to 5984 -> 0.88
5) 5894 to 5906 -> 1.77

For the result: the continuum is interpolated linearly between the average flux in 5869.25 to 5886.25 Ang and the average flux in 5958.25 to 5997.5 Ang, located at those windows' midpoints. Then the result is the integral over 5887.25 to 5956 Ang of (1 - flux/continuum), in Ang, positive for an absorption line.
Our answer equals 4.3 Ang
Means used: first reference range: 20.2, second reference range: 20.1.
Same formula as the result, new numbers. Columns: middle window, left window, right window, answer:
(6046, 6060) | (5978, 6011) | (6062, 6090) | -0.9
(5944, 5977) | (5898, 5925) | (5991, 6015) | -1.2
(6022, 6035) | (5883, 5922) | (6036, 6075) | 0.2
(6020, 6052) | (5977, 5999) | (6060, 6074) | -1.2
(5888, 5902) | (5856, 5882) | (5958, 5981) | 2.7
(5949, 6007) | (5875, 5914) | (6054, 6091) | -2.4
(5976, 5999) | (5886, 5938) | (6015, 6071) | 0.2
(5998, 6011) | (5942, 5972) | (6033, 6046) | 0.2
